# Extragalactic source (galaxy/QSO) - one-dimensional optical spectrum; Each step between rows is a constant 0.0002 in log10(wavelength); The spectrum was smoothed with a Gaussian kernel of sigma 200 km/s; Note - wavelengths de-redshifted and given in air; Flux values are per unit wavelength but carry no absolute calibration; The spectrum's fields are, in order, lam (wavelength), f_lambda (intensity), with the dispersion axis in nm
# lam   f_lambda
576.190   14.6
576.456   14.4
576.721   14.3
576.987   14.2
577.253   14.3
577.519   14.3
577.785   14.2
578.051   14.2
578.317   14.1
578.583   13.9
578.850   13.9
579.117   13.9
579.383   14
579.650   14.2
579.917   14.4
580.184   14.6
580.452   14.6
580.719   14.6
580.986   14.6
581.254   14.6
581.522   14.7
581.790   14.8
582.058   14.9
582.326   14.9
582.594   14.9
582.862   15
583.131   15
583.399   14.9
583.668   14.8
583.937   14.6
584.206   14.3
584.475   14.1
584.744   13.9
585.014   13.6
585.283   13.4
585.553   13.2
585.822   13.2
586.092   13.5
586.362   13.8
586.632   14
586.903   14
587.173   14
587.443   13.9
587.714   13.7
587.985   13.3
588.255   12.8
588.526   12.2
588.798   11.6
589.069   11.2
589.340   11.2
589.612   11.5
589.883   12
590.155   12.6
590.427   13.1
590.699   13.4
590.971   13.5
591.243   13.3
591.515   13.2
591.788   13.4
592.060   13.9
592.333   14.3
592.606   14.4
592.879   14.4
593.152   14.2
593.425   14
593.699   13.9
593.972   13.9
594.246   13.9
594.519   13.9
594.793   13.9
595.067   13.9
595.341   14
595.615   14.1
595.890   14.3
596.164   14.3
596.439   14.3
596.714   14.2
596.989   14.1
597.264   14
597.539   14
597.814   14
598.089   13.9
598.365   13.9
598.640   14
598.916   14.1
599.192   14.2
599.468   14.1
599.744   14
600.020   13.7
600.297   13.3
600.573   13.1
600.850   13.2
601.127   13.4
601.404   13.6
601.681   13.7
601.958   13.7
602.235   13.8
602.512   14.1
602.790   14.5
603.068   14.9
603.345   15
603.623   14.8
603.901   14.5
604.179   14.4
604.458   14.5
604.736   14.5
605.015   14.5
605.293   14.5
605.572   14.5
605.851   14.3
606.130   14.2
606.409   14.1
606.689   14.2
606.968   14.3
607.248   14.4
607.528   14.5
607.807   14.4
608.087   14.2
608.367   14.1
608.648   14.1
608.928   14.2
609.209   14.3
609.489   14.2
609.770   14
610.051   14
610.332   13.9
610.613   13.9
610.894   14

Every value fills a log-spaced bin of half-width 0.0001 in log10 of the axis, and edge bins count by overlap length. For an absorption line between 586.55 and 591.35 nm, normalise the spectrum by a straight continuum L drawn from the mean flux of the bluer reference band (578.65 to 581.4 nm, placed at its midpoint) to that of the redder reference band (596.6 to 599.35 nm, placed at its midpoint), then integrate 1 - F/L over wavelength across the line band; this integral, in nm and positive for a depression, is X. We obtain 0.46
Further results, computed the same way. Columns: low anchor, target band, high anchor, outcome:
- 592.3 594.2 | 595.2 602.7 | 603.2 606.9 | 0.207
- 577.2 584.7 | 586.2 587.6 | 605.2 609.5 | 0.049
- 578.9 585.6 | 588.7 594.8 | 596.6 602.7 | 0.367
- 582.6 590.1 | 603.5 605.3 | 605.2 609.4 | -0.046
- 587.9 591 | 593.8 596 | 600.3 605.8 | -0.157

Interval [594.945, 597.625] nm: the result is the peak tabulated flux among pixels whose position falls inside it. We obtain 14.3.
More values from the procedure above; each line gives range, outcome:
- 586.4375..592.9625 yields 14.4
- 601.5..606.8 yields 15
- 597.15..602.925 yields 14.5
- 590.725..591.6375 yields 13.5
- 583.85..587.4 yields 14.6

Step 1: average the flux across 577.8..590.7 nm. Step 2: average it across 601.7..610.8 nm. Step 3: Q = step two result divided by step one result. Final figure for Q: 1.04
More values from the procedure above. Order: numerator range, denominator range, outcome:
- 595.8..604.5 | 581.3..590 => 1.03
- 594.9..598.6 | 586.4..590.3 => 1.10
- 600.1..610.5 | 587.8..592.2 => 1.12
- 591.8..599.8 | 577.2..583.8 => 0.97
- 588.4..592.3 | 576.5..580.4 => 0.89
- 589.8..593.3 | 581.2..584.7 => 0.92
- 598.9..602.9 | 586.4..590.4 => 1.08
